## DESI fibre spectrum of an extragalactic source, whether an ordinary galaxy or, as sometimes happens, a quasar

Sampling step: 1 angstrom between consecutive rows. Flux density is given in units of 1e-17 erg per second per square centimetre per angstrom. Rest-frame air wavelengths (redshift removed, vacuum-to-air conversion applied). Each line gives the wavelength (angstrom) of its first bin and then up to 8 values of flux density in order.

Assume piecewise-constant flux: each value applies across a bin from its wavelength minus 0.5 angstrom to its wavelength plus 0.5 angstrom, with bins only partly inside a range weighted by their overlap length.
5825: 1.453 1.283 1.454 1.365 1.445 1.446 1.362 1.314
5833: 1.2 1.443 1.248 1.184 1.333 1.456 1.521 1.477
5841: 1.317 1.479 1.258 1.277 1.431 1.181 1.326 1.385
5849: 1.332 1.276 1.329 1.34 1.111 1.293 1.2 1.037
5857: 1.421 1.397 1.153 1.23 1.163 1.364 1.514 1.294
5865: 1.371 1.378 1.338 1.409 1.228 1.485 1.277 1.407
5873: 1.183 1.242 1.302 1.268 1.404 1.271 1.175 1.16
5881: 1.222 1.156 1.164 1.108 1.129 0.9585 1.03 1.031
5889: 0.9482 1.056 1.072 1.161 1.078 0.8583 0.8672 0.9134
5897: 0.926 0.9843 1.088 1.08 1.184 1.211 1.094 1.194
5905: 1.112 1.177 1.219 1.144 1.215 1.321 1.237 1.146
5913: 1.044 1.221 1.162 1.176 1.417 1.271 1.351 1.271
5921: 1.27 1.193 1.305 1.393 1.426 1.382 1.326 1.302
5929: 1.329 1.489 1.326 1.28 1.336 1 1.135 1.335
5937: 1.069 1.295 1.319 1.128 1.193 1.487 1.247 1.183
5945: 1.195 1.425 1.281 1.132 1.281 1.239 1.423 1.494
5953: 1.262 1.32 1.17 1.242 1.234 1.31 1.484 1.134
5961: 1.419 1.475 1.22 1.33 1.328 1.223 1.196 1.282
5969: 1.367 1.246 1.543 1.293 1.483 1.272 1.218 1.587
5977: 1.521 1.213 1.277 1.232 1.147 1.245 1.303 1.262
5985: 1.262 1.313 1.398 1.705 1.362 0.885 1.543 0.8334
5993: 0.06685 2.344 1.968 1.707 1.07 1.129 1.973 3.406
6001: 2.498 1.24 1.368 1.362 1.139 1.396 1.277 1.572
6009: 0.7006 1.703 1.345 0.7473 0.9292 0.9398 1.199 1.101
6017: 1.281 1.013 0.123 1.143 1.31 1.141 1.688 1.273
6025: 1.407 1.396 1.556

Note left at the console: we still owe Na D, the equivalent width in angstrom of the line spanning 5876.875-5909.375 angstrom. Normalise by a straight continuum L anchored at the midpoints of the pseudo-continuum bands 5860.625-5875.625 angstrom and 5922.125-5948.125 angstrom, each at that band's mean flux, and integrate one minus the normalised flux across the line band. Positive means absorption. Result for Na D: 5.3 angstrom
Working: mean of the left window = 1.33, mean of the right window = 1.28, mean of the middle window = 1.1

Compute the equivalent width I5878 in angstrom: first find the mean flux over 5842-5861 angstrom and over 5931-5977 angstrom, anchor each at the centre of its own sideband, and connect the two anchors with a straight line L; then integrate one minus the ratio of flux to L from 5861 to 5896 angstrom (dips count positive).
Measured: 2.3 angstrom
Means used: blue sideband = 1.28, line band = 1.2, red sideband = 1.29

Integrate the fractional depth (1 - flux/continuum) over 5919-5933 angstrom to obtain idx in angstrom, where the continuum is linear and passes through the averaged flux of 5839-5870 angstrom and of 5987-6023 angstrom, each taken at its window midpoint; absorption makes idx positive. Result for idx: -0.1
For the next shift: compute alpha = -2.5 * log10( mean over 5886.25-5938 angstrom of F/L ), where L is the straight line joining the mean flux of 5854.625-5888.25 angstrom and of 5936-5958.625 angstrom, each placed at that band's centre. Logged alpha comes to 0.07 mag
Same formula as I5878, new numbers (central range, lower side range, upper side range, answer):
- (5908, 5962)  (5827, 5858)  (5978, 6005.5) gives 4.73 angstrom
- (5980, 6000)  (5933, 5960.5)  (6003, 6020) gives -3.85 angstrom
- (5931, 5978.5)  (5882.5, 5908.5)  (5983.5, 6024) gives -3.13 angstrom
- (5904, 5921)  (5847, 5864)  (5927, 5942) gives 0.68 angstrom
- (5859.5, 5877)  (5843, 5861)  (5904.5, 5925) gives -0.81 angstrom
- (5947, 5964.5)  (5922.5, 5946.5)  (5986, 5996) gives 0.16 angstrom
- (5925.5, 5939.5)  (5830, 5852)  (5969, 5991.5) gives 0.59 angstrom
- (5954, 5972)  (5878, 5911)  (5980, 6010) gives 0.27 angstrom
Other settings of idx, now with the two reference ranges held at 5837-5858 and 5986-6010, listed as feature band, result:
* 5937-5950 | 1.5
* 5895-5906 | 2.4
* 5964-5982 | 1.7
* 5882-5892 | 2.2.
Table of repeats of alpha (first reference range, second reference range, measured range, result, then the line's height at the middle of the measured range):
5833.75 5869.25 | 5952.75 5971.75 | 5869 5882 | 0.034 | 1.32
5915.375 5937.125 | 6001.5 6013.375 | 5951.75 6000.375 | -0.092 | 1.26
